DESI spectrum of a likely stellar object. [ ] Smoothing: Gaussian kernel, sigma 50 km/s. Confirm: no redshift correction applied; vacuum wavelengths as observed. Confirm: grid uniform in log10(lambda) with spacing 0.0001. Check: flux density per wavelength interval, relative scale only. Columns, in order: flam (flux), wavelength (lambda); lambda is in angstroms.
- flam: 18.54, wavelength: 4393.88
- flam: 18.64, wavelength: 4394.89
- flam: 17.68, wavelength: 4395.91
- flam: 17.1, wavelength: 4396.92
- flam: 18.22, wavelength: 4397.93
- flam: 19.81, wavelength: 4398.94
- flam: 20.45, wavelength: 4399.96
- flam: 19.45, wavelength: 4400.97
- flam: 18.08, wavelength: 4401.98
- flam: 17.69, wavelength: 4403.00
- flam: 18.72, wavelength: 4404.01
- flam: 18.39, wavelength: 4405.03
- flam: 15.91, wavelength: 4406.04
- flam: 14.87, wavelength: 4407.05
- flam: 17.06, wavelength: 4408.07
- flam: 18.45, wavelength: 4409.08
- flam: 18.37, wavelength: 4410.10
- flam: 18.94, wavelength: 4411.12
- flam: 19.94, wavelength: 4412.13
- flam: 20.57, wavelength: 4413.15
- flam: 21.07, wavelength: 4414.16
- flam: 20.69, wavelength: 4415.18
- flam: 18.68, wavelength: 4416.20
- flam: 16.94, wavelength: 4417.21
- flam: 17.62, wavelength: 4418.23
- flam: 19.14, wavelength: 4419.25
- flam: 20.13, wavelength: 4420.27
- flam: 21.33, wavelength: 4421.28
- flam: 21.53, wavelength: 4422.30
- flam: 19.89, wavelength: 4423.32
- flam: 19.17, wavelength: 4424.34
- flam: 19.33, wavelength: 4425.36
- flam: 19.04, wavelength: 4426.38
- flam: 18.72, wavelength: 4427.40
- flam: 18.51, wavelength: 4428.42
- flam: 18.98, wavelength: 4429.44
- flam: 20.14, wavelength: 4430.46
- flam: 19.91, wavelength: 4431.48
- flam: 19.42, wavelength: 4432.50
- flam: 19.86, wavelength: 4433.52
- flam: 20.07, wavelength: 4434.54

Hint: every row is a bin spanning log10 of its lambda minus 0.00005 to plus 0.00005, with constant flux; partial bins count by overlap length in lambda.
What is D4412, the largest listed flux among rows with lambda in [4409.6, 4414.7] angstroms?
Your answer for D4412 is 21.07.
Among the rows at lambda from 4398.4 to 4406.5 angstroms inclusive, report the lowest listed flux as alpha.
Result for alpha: 15.91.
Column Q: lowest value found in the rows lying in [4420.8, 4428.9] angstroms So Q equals 18.51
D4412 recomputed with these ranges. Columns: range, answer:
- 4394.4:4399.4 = 19.81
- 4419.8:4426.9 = 21.53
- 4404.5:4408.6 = 18.39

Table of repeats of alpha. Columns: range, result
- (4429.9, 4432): 19.91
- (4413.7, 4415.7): 20.69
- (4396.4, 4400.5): 17.1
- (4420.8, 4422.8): 21.33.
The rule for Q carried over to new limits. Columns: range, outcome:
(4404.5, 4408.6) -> 14.87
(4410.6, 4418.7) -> 16.94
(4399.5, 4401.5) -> 19.45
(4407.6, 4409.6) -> 17.06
